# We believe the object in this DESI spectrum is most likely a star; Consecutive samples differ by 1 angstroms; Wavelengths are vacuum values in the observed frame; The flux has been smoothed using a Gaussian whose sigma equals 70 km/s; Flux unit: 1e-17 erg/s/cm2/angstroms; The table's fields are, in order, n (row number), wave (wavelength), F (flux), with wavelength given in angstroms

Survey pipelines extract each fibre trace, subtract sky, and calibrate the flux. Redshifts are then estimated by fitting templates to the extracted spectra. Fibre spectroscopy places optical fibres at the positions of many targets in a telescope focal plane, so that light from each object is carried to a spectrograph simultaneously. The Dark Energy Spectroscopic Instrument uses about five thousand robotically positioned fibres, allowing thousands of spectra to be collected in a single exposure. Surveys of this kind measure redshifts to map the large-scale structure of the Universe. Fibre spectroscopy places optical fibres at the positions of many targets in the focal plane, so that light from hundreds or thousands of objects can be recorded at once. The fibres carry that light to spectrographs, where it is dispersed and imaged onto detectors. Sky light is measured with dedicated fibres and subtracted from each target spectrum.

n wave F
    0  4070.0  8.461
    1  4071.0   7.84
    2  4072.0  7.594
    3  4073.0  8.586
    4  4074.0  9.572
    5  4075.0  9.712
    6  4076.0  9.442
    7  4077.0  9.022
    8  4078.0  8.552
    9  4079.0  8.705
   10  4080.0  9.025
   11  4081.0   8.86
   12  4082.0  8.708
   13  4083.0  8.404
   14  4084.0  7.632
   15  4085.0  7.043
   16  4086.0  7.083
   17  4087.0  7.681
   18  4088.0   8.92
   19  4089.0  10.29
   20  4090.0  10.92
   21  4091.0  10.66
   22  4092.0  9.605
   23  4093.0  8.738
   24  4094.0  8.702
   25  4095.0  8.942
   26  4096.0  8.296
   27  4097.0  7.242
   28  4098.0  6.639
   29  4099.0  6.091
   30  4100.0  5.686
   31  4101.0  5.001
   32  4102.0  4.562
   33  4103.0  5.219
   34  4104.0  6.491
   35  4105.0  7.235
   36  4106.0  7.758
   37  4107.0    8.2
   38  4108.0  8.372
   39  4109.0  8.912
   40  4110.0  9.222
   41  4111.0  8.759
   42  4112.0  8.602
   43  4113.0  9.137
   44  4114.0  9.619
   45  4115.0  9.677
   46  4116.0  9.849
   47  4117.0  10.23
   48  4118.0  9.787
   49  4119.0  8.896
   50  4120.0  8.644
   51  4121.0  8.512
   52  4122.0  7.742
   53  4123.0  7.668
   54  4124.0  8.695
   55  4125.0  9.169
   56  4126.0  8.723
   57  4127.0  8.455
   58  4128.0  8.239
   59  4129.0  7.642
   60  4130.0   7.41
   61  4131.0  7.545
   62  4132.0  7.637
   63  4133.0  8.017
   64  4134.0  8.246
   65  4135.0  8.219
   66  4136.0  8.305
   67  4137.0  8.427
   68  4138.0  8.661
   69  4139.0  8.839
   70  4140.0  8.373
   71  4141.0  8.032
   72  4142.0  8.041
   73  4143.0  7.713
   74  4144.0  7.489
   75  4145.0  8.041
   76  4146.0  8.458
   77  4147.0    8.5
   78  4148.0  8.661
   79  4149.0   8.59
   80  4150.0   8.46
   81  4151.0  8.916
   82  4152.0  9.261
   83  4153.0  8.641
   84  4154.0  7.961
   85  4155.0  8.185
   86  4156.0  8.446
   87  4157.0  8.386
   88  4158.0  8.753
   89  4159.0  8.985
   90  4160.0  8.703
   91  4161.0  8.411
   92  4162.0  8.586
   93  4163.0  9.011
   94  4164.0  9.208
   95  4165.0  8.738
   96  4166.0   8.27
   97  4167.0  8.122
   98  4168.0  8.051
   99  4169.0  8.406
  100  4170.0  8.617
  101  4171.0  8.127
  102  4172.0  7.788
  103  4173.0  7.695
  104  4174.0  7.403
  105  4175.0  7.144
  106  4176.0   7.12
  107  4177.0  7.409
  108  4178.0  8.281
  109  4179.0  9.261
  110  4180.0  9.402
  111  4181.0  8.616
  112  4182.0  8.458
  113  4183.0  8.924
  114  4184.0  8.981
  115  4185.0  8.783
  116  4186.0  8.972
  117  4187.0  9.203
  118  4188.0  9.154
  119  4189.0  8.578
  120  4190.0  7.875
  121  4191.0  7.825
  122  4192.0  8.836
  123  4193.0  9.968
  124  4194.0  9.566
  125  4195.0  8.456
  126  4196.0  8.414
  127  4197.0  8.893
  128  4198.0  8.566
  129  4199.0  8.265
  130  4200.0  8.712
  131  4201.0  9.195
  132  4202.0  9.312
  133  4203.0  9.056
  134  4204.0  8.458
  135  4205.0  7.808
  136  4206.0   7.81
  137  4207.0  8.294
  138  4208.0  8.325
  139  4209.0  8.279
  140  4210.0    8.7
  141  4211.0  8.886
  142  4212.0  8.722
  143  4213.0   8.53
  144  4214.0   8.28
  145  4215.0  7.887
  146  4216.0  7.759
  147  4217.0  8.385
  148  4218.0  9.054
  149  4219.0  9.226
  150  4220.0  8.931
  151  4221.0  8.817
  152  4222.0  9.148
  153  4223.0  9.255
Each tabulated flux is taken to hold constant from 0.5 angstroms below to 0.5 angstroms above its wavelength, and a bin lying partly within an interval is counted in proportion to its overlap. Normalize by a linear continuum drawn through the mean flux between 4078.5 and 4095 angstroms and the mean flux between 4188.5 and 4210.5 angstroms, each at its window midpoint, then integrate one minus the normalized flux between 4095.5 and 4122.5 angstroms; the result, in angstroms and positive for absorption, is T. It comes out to 2.6 angstroms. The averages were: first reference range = 8.81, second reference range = 8.6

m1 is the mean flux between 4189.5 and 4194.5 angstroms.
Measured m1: 8.81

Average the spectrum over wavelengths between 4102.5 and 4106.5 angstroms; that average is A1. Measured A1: 6.68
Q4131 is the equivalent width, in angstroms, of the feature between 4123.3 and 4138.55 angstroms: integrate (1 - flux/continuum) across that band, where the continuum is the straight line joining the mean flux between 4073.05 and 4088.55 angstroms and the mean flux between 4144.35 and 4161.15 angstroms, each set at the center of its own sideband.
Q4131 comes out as 0.6 angstroms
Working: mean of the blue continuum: 8.56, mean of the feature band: 8.22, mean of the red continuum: 8.54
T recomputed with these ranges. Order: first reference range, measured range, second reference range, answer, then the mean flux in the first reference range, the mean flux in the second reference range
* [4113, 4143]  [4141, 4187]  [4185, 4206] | 1.24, 8.52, 8.73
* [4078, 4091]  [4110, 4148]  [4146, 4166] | 0.69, 8.68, 8.64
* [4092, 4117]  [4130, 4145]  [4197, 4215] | 0.01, 7.87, 8.53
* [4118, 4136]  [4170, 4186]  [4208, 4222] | 0.35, 8.25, 8.59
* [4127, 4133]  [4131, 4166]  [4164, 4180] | -2.18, 7.78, 8.11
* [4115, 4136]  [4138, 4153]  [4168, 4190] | 0.08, 8.49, 8.38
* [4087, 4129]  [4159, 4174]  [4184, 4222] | 0.23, 8.33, 8.65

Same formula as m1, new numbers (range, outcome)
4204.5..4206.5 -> 7.81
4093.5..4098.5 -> 7.96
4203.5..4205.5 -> 8.13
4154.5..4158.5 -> 8.44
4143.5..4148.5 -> 8.23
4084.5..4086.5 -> 7.06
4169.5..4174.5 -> 7.93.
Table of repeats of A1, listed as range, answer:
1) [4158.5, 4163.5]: 8.74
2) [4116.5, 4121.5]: 9.21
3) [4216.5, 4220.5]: 8.9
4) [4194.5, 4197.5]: 8.59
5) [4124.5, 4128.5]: 8.65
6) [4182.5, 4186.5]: 8.91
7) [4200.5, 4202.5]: 9.25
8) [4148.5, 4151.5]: 8.66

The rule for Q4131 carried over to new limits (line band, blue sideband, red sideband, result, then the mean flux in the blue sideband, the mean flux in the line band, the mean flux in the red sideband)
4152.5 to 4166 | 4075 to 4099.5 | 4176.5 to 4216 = 0.01 angstroms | 8.57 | 8.6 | 8.63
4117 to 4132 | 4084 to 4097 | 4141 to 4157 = 0.23 angstroms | 8.79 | 8.4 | 8.35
